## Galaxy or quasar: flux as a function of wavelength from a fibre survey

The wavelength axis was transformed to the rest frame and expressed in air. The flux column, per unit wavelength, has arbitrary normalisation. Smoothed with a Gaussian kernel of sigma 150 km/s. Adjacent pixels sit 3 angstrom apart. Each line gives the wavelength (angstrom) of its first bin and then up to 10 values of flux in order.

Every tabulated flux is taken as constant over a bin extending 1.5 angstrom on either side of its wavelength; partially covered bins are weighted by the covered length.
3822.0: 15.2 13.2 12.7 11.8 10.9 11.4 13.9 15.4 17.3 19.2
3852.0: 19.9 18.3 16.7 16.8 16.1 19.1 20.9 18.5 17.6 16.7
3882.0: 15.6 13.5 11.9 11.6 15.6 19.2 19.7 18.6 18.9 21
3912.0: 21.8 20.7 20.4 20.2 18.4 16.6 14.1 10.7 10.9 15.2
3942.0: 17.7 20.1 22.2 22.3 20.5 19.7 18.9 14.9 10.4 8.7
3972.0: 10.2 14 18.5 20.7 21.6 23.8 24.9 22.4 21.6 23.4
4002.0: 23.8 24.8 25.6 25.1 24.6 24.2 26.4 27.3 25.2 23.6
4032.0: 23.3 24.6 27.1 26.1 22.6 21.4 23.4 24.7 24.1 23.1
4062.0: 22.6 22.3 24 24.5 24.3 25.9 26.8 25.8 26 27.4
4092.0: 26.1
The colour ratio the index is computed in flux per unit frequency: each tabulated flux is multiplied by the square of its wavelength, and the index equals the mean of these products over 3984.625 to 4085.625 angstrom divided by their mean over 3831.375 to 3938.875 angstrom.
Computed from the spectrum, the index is 1.57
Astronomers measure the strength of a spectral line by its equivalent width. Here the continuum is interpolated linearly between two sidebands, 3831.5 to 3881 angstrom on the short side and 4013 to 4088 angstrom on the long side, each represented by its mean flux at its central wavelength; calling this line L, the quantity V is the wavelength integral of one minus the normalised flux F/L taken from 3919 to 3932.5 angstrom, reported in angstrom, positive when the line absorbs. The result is 1.75 angstrom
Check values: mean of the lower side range 16.7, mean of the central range 16.9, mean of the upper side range 24.6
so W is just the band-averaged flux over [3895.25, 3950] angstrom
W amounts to 18.2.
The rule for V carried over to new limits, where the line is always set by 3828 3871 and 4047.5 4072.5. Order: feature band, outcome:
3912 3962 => 2.7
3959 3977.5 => 6.6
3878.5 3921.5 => 0.6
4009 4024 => -2.4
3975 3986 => 0.6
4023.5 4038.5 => -1.5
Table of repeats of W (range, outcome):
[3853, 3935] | 17.4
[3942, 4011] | 19.8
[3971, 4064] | 23.1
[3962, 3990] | 16.4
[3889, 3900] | 15.9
